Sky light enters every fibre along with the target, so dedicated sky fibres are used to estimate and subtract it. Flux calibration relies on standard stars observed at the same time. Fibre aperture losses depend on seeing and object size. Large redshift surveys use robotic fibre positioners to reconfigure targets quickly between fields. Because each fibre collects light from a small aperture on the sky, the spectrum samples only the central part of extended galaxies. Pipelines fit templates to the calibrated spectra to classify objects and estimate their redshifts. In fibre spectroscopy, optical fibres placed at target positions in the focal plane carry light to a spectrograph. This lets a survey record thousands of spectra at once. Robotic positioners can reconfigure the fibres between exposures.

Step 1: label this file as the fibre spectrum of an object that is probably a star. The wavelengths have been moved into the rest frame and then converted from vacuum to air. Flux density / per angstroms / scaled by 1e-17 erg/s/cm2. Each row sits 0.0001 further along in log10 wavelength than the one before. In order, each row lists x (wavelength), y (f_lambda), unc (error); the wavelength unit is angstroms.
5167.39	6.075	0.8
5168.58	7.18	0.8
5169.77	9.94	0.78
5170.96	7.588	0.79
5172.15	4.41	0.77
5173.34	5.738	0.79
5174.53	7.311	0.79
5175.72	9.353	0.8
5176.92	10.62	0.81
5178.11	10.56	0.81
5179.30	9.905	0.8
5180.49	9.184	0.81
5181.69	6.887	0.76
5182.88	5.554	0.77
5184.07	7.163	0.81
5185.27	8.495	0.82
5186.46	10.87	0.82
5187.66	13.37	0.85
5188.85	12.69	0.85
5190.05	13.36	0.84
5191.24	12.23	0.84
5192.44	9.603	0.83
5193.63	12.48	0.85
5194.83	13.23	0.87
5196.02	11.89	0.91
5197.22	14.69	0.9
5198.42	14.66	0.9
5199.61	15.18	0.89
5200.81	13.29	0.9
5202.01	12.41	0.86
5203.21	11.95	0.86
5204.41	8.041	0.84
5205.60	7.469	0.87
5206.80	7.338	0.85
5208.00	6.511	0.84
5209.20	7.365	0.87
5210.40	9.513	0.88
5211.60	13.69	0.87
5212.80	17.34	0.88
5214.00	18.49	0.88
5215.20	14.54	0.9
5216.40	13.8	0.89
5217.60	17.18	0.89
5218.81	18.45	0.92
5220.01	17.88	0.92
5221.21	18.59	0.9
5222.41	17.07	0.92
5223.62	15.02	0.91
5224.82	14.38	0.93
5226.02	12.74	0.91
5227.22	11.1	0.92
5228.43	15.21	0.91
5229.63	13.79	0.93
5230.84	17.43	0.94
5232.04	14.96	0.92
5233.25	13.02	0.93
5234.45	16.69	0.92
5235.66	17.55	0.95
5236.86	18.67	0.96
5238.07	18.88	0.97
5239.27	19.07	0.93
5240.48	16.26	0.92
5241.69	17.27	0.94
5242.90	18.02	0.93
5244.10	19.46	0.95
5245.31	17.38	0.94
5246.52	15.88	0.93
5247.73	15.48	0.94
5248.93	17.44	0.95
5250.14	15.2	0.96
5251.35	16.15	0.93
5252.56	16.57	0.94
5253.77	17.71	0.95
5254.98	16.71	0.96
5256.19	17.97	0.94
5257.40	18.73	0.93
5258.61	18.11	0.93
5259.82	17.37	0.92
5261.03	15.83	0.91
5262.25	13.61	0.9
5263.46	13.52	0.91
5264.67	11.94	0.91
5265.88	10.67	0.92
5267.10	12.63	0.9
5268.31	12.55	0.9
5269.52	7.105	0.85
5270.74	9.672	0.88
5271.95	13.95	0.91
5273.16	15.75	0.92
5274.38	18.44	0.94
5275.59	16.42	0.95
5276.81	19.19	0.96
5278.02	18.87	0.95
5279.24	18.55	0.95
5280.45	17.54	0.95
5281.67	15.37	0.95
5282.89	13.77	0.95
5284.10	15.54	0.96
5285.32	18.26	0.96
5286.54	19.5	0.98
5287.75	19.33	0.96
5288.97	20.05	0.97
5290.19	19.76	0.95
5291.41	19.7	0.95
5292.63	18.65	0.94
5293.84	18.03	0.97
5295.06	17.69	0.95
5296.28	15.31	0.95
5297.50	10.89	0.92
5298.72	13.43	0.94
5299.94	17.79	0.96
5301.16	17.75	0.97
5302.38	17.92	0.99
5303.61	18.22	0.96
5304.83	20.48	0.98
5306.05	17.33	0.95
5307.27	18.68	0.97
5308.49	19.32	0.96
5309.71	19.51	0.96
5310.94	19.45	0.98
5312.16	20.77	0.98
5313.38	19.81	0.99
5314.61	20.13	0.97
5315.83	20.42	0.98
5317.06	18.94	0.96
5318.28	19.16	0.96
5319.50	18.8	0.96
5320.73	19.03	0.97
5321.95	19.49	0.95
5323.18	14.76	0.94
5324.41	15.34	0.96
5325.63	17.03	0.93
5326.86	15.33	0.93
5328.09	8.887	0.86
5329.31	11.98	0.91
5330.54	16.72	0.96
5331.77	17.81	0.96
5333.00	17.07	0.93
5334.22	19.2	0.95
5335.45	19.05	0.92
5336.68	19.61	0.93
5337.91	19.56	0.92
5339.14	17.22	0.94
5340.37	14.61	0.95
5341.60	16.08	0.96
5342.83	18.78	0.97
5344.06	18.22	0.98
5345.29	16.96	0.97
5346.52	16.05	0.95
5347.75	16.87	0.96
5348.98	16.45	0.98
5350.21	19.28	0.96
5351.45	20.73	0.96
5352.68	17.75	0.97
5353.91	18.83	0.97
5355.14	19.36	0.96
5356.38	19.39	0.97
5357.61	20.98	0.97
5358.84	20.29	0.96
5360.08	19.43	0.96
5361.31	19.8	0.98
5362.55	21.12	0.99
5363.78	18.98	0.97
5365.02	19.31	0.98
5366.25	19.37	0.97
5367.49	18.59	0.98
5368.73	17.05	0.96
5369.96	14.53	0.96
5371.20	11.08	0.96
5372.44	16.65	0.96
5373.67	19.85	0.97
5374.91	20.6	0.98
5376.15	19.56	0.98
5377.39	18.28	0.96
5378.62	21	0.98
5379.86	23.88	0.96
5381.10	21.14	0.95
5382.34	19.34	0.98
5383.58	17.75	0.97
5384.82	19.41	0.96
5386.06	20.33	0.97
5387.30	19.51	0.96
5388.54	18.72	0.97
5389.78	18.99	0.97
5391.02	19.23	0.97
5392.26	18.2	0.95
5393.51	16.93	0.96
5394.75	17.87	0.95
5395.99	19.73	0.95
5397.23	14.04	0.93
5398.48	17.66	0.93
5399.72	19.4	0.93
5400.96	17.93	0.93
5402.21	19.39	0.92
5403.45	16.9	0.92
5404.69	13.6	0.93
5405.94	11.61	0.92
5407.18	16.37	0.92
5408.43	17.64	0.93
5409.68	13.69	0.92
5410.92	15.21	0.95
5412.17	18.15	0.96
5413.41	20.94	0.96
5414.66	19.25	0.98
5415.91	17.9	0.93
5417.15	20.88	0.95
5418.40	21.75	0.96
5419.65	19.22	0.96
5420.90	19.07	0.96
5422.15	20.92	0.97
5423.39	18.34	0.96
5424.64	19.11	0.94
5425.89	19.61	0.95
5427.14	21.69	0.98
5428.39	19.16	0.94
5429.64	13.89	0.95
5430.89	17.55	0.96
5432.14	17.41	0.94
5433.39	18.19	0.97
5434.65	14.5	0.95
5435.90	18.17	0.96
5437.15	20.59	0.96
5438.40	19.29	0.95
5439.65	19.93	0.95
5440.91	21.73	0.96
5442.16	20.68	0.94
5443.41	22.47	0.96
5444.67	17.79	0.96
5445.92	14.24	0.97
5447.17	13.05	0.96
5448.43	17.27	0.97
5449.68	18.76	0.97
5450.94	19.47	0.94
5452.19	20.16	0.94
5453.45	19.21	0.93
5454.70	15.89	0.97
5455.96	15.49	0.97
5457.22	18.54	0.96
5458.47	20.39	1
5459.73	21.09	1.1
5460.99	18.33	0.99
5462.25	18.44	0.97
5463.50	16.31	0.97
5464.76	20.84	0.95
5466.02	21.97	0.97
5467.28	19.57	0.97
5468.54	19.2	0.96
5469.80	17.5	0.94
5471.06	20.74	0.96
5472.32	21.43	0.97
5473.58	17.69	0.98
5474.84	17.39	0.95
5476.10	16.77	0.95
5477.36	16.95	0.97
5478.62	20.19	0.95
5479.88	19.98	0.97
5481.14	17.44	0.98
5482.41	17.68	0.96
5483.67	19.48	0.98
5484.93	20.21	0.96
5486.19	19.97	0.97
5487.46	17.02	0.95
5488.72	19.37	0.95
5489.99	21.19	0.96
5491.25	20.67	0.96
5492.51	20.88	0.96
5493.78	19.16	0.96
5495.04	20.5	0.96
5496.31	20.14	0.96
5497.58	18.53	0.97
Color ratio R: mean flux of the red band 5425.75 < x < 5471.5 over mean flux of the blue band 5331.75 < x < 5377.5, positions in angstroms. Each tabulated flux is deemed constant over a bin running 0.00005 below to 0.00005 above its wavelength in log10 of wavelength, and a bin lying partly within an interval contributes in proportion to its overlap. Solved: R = 1.02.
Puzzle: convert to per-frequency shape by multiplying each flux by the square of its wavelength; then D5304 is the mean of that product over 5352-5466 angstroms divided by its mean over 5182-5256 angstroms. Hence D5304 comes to 1.40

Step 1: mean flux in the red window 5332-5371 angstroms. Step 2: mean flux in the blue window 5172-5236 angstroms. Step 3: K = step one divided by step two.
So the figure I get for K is 1.49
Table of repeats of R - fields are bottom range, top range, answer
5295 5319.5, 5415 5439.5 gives 1.04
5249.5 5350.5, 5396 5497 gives 1.10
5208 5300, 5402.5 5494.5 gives 1.17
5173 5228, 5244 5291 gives 1.34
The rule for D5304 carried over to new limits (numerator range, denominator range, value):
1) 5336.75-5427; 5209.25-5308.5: 1.19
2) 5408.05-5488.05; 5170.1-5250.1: 1.55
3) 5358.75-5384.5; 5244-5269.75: 1.28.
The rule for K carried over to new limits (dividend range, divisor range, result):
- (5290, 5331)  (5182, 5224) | 1.39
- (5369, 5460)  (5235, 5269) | 1.12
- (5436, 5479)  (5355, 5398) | 1.00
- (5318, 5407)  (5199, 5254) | 1.20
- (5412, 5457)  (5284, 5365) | 1.03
